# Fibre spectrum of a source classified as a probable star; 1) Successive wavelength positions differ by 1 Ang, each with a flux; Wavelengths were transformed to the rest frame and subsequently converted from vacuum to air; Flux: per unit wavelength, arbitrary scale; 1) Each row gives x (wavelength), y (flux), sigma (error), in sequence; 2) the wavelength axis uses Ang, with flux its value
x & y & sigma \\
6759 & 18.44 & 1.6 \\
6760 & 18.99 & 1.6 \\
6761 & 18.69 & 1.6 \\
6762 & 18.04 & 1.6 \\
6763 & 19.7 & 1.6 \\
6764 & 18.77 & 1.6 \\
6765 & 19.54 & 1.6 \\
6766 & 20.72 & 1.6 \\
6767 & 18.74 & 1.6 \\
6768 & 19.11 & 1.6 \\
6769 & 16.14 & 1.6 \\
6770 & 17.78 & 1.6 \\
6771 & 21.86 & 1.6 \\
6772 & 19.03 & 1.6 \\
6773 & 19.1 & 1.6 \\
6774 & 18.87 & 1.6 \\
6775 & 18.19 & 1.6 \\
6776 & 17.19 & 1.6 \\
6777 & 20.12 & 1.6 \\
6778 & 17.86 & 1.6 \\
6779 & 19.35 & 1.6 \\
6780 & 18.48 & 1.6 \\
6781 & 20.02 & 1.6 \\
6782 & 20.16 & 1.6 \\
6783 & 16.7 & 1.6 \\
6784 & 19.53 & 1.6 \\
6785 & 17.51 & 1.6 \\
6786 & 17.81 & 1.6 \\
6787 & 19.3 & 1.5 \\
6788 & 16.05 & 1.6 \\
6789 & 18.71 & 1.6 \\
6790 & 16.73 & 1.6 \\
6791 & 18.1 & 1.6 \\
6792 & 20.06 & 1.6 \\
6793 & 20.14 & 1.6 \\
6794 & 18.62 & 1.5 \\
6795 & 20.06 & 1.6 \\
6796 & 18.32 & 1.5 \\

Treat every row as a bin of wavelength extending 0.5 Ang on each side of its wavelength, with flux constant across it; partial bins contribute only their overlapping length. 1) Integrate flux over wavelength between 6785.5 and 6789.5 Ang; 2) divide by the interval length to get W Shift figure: 18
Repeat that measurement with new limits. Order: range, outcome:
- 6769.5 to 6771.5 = 19.8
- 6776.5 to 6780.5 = 19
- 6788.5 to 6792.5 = 18.4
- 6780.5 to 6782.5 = 20.1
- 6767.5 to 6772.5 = 18.8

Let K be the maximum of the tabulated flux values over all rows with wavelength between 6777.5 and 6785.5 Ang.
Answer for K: 20.16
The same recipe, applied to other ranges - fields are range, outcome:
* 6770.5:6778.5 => 21.86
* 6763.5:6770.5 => 20.72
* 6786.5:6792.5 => 20.06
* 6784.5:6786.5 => 17.81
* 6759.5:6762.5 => 18.99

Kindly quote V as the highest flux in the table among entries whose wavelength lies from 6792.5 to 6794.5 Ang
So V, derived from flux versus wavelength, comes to 20.14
